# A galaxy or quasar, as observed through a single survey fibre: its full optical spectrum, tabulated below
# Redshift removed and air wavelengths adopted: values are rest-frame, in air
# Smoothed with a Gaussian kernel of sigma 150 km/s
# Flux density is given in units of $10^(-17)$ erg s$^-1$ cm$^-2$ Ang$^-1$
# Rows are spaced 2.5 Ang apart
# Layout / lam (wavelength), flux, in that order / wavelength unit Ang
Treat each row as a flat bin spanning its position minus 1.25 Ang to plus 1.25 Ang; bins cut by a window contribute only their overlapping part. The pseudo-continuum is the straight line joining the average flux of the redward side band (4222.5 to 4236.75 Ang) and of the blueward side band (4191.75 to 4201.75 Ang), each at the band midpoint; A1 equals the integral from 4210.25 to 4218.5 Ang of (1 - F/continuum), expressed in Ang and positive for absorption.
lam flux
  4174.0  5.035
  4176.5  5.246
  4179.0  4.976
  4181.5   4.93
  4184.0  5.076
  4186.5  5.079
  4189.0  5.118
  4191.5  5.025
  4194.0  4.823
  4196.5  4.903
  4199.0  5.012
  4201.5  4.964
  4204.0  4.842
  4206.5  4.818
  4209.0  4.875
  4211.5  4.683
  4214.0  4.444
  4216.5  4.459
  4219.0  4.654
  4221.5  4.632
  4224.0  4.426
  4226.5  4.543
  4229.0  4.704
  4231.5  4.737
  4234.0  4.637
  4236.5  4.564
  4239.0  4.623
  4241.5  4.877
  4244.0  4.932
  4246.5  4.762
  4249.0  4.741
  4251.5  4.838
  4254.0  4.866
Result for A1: 0.4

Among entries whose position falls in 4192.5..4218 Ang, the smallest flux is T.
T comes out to 4.444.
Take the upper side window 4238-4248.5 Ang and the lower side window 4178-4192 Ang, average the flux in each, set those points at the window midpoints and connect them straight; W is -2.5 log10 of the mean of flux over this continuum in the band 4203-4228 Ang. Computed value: 0.06 mag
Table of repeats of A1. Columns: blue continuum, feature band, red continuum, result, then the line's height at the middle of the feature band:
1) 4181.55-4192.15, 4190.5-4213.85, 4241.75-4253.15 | 0.7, 5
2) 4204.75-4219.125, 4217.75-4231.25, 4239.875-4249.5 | 0.4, 4.73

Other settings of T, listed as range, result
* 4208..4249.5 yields 4.426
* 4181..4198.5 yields 4.823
